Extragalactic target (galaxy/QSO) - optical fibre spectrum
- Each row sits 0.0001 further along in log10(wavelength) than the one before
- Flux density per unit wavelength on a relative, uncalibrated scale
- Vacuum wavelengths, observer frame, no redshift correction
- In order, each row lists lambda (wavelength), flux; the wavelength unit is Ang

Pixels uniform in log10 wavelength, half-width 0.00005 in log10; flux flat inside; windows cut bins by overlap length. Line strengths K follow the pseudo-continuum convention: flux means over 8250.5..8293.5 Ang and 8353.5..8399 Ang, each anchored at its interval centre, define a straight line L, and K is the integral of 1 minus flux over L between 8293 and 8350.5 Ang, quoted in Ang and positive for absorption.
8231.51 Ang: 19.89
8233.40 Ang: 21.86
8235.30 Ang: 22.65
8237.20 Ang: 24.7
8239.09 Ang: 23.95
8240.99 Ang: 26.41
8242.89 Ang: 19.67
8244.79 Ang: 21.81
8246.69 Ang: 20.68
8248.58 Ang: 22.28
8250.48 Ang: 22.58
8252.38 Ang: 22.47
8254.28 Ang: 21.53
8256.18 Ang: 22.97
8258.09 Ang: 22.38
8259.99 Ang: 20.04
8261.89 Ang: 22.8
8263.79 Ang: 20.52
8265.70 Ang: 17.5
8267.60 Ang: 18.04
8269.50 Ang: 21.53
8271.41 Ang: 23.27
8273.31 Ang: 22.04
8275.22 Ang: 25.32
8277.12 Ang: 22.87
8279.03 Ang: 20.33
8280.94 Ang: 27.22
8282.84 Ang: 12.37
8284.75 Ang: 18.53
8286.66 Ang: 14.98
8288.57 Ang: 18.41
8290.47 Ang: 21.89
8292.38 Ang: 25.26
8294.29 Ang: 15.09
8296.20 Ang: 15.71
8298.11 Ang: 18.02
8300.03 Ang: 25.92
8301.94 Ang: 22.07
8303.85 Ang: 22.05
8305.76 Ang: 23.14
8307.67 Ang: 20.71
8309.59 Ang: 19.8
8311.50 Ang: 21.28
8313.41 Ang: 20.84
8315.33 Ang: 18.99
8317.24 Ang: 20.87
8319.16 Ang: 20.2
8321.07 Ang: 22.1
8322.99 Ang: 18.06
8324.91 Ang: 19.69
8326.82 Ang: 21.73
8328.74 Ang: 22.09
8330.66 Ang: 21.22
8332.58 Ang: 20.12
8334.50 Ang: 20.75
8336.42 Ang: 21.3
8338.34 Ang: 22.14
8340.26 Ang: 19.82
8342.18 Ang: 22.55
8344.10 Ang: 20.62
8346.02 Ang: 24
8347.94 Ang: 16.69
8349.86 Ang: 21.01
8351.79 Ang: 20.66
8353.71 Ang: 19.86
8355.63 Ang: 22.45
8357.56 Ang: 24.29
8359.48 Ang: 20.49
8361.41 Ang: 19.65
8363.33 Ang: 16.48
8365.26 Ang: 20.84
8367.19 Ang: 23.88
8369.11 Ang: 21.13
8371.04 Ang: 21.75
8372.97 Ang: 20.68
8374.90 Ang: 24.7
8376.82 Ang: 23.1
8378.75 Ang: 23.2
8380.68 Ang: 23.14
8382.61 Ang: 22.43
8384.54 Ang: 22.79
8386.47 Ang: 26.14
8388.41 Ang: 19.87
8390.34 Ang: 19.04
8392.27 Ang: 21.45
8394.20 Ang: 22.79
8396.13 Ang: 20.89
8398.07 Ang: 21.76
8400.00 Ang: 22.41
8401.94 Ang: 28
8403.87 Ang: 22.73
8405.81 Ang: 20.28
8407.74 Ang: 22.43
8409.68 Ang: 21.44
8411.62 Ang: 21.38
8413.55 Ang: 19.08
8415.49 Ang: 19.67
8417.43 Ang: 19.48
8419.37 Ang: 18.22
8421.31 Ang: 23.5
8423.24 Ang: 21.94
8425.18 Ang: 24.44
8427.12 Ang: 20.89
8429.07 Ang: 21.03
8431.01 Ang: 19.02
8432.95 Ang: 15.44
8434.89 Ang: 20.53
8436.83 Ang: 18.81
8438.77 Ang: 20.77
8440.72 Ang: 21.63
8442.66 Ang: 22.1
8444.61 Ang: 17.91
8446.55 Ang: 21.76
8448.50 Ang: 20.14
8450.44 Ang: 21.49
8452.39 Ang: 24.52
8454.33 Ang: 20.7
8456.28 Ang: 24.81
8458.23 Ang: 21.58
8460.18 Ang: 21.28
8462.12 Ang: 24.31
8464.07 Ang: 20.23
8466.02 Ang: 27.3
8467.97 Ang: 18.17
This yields 2.0 Ang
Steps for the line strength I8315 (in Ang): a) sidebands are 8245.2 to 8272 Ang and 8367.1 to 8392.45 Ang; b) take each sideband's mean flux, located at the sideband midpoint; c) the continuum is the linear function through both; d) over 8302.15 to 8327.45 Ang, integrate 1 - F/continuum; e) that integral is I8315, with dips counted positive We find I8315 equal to 1.21 Ang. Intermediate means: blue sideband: 21.3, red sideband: 22.4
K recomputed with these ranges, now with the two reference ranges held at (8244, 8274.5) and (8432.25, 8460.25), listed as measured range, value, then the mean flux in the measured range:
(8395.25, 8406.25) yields -0.91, 22.8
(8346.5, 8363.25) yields 0.52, 20.5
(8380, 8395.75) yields -0.78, 22.1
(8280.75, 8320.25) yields 2.39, 20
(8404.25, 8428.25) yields -0.10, 21.1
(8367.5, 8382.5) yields -1.03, 22.6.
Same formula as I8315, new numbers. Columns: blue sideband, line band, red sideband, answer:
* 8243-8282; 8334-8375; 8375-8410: 2.2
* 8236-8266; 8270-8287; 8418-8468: 0.8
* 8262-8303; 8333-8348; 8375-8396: 0.2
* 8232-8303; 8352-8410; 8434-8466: -1.5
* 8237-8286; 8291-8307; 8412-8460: 0.4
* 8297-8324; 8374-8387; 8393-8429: -1.2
